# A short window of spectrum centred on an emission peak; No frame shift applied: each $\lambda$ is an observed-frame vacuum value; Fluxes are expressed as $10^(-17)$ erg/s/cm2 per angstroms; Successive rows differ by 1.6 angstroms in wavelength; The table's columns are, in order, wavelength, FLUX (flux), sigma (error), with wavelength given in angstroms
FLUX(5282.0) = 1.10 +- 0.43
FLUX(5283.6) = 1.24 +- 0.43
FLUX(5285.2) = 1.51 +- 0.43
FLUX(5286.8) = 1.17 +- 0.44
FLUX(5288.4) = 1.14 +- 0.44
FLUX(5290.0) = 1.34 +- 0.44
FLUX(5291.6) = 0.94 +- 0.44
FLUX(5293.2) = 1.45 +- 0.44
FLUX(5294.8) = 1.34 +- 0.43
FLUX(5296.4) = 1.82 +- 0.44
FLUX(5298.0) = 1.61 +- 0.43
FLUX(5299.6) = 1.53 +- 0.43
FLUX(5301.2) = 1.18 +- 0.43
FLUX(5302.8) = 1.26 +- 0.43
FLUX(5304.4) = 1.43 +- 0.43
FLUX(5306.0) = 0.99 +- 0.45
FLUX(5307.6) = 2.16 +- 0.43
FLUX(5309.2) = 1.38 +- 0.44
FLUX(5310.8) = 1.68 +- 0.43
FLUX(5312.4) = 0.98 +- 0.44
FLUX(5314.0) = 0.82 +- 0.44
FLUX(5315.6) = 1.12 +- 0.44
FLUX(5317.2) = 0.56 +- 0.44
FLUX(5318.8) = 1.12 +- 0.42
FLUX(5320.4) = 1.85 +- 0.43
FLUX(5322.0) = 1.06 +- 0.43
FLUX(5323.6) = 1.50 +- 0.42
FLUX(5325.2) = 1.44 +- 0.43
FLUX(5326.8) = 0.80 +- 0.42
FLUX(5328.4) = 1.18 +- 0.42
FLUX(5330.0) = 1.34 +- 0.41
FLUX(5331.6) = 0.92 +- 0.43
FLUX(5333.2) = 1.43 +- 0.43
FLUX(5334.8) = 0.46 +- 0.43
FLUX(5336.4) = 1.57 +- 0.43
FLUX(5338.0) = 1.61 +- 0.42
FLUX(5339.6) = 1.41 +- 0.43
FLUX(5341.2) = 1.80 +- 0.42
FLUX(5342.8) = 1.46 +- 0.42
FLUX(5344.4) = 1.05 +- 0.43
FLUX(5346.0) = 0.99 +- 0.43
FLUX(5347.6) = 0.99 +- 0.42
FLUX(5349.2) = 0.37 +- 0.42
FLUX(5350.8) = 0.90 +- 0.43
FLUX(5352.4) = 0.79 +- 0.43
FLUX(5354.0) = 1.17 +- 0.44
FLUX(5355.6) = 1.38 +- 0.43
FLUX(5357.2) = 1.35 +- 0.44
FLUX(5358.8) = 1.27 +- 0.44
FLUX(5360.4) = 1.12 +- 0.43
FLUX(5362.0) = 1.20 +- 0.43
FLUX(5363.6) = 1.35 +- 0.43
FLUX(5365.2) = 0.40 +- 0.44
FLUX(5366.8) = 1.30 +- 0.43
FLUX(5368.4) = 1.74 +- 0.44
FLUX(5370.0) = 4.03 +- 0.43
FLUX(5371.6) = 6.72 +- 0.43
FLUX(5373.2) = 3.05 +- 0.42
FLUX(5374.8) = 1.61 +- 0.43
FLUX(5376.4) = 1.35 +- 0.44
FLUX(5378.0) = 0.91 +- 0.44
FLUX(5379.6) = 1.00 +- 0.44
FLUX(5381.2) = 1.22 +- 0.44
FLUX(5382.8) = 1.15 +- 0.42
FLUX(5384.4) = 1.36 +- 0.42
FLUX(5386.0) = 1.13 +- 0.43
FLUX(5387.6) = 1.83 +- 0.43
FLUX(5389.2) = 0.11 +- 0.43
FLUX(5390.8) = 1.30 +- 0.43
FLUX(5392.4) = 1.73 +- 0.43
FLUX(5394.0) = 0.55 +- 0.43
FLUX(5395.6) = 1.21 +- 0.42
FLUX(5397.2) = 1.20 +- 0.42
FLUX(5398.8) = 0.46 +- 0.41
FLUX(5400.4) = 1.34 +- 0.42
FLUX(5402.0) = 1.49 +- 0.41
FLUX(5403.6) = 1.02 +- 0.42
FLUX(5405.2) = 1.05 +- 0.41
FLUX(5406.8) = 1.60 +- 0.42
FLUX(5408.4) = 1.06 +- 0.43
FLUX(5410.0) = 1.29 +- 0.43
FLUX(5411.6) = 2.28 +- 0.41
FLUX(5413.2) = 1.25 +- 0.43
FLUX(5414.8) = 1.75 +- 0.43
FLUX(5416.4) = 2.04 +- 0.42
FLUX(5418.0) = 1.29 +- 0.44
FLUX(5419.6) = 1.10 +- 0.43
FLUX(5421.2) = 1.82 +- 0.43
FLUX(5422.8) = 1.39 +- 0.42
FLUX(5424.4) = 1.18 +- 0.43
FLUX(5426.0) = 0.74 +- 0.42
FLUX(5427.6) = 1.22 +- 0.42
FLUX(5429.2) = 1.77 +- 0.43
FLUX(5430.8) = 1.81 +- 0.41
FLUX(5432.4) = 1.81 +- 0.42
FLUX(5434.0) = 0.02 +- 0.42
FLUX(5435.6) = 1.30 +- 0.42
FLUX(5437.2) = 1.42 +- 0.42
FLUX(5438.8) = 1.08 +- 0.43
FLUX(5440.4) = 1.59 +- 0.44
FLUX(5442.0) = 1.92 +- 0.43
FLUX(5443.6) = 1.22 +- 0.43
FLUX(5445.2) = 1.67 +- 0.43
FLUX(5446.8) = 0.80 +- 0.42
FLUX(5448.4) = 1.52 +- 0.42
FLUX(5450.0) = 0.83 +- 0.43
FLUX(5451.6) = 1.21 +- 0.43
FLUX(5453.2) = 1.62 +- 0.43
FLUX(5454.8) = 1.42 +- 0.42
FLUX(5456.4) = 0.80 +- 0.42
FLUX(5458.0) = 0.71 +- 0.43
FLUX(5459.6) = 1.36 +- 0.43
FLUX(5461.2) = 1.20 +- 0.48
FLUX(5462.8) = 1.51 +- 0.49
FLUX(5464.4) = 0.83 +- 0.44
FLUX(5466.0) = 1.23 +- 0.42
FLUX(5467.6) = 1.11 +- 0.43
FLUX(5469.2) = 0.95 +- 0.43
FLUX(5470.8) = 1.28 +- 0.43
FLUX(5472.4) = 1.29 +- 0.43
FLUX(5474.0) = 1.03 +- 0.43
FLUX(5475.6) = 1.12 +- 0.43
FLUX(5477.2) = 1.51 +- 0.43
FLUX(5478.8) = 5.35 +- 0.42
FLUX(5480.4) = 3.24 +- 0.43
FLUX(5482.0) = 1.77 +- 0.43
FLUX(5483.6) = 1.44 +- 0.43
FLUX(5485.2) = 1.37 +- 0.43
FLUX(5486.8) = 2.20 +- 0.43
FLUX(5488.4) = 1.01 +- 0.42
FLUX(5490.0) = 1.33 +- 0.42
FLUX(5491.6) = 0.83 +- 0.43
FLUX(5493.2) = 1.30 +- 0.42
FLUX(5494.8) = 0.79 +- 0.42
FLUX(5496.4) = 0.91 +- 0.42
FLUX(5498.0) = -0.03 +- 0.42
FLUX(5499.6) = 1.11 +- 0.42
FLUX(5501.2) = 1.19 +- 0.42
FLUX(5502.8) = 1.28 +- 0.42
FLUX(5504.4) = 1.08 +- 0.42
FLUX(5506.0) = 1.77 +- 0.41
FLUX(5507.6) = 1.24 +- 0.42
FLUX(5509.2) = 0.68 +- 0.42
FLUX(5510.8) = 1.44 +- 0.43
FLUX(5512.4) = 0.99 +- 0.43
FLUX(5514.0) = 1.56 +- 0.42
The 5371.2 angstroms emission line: H-beta 4861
